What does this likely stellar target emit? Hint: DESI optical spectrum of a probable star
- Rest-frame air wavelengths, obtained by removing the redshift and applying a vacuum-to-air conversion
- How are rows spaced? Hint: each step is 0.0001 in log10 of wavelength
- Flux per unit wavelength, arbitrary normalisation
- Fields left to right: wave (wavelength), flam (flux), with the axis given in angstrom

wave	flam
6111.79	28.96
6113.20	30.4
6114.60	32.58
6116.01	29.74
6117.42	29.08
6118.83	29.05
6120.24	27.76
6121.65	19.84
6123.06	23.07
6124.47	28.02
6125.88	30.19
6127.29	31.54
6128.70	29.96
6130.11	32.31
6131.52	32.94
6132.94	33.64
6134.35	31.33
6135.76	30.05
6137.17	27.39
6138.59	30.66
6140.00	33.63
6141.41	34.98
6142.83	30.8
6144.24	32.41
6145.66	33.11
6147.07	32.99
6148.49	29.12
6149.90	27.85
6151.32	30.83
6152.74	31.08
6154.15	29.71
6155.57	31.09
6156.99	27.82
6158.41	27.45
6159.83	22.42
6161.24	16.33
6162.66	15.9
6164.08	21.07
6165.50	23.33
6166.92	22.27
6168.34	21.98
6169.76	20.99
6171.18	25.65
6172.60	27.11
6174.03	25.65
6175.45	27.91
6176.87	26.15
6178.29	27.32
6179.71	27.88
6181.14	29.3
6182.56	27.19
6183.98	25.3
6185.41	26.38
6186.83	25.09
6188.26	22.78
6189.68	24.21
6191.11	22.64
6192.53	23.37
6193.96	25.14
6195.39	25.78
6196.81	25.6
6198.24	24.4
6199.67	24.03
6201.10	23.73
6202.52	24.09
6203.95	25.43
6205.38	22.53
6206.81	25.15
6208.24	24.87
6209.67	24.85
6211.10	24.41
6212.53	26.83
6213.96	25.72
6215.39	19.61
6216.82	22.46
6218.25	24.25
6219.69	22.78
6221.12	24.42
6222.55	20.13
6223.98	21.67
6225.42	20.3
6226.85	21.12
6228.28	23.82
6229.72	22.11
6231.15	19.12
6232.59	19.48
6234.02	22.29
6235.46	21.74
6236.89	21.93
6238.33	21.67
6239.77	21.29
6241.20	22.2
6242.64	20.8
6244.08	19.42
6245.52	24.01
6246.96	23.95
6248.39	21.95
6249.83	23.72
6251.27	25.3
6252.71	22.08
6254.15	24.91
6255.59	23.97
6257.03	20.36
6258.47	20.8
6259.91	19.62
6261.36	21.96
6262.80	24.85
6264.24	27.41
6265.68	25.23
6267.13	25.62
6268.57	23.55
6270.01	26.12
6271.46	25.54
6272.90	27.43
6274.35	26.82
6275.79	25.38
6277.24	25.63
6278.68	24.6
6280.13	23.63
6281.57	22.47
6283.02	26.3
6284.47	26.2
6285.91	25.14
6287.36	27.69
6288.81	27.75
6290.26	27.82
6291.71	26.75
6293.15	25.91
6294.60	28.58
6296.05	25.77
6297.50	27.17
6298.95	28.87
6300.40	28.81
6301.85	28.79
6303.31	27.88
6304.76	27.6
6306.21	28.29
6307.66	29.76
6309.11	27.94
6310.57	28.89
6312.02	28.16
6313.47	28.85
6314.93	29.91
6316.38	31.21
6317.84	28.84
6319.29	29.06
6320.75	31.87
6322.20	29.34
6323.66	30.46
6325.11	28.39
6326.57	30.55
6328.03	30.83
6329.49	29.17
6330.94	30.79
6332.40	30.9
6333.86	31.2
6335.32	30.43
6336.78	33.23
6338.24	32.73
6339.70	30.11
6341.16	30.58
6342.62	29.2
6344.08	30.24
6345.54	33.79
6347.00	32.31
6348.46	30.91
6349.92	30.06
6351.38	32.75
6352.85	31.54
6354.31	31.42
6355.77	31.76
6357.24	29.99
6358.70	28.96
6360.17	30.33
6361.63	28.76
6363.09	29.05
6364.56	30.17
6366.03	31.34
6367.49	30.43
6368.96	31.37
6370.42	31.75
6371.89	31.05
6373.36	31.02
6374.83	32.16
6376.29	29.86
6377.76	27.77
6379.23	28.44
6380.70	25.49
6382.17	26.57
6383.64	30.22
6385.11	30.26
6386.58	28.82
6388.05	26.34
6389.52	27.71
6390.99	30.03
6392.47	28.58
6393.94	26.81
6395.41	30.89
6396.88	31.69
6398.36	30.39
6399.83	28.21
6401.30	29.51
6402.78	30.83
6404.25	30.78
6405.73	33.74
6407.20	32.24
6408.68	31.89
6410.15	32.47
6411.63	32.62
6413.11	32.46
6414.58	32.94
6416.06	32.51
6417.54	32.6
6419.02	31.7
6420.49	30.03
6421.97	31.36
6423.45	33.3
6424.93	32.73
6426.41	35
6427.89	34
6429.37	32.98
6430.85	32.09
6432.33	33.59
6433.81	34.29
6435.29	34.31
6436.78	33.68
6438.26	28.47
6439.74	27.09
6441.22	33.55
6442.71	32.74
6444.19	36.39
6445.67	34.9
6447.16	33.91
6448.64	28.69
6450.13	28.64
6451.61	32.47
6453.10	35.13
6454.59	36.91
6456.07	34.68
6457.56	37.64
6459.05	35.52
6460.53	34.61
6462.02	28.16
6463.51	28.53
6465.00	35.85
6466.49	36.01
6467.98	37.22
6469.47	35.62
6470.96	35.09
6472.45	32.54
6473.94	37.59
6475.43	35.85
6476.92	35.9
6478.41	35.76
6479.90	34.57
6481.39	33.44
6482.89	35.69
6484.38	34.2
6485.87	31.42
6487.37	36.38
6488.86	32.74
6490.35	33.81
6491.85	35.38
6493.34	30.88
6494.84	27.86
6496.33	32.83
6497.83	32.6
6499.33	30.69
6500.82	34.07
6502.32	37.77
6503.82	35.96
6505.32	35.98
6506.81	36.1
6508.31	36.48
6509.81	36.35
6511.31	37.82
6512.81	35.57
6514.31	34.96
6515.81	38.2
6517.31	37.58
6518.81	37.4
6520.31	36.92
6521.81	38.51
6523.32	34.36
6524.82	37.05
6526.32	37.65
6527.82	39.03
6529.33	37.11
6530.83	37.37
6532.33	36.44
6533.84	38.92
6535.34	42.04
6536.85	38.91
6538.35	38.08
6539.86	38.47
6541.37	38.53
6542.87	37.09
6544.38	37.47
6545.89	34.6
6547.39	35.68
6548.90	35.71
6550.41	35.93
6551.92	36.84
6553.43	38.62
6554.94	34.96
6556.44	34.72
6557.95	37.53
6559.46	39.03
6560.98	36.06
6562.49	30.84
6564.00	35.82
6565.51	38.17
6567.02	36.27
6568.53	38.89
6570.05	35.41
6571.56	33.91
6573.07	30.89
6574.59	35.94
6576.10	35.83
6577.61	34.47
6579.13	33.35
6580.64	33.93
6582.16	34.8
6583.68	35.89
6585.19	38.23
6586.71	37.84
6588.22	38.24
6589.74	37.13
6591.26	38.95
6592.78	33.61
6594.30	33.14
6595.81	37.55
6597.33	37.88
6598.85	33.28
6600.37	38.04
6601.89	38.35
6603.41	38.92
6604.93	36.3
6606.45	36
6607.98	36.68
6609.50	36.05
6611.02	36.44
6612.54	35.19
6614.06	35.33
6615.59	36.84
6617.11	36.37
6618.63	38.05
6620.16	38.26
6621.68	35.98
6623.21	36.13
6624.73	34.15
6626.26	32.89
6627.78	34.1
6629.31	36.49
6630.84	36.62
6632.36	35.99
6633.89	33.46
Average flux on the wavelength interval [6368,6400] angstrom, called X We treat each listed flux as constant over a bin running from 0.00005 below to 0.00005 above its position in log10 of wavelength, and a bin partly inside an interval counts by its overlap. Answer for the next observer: 29.4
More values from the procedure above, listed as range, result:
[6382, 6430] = 31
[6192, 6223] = 24.1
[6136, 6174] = 27.2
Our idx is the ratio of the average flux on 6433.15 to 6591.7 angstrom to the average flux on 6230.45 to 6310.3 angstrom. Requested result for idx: 1.43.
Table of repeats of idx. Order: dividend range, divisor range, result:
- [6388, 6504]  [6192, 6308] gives 1.35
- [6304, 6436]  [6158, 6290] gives 1.29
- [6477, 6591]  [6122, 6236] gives 1.39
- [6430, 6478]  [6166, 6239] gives 1.41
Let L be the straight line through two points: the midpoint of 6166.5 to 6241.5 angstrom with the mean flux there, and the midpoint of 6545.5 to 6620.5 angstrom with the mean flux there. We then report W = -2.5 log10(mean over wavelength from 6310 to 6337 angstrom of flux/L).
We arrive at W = -0.09 mag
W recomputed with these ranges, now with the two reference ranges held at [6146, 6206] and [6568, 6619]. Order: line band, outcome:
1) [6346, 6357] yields -0.06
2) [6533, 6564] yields -0.06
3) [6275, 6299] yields 0.09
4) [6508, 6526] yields -0.08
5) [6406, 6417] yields -0.04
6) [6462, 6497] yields -0.03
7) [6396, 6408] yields 0.01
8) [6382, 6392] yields 0.08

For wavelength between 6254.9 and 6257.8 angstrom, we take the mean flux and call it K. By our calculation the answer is 22.1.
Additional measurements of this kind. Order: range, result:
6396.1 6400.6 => 30.1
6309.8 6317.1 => 29.4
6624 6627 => 33.5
